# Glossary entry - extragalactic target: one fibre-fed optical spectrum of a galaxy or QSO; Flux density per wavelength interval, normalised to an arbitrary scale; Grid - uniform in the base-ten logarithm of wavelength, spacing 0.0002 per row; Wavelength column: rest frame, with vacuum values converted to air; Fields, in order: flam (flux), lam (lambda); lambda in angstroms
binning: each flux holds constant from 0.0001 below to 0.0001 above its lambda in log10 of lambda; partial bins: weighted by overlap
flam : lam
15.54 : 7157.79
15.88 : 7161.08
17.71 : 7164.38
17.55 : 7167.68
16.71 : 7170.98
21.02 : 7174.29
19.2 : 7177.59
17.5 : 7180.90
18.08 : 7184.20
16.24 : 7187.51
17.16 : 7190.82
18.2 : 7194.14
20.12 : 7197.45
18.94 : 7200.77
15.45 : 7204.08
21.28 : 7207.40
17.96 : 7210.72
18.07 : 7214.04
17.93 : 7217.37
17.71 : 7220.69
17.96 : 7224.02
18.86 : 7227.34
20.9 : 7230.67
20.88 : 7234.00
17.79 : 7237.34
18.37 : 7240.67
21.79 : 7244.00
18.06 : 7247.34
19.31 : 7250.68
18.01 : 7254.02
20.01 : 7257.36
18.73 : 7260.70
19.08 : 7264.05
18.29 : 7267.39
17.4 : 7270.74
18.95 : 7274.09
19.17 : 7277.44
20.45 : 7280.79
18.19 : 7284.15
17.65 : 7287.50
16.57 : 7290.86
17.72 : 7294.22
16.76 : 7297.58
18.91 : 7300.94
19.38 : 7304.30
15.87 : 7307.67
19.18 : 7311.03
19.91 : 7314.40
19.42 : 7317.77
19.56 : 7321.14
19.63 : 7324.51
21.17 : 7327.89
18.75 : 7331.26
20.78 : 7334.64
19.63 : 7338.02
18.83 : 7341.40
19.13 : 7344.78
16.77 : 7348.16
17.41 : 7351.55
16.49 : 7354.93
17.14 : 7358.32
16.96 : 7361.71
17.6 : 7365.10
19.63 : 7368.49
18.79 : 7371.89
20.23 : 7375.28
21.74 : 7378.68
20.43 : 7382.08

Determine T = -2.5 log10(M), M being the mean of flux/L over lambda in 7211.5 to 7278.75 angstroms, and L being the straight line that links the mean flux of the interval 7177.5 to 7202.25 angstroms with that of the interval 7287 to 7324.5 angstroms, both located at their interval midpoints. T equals -0.04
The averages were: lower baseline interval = 18.1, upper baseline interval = 18.3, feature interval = 18.9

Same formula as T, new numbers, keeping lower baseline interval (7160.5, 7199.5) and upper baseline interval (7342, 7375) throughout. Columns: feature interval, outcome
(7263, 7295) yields -0.02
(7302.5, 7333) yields -0.07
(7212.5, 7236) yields -0.05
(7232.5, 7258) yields -0.07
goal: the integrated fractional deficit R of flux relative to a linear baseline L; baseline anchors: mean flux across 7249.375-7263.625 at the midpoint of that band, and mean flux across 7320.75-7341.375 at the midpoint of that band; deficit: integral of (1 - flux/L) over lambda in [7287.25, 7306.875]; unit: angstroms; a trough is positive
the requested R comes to 1.7 angstroms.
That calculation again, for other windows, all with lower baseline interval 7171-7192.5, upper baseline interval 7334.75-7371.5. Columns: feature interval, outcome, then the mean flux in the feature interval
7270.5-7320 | -0.8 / 18.4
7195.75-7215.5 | -0.6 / 18.6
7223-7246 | -1.8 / 19.5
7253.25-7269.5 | -0.7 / 18.8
